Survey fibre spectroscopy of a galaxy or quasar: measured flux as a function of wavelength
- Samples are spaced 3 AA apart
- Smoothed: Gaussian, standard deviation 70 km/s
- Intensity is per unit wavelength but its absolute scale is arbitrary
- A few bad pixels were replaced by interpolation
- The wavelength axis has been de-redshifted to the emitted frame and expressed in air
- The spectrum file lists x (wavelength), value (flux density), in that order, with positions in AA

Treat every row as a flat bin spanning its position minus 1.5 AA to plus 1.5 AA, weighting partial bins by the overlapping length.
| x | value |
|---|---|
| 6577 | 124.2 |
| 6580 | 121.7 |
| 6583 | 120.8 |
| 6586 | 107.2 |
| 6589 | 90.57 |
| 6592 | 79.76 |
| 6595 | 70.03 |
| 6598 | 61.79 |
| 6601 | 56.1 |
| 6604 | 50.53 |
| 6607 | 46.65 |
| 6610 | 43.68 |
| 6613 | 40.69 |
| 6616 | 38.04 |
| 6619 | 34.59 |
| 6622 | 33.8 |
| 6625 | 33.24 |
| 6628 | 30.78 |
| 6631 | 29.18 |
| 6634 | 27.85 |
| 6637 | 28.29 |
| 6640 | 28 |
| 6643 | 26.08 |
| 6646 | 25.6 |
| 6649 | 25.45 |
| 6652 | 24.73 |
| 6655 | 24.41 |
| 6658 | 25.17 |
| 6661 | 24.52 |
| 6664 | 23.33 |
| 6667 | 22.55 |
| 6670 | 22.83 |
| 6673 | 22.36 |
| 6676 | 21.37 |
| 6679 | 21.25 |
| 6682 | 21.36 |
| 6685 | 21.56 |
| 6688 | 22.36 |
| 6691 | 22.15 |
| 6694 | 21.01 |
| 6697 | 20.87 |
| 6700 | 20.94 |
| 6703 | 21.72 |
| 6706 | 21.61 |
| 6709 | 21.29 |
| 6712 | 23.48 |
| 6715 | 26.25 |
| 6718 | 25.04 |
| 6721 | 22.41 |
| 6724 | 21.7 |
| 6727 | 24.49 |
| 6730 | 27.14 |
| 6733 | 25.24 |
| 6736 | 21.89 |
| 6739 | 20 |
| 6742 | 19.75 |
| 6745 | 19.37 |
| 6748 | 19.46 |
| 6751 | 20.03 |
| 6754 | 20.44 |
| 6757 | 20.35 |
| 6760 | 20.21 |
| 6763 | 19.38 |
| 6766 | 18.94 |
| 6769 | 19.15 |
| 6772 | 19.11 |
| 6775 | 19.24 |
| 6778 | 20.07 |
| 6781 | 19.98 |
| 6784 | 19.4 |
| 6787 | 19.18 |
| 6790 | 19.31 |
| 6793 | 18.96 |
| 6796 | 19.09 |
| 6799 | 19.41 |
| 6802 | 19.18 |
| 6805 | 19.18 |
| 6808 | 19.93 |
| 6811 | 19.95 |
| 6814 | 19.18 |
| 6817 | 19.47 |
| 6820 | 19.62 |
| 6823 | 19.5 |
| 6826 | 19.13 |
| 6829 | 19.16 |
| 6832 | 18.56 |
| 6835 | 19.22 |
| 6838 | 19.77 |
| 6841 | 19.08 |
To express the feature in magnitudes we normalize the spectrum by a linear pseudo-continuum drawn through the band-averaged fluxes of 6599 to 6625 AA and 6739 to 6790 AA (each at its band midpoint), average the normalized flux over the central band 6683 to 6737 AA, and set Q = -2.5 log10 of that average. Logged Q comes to 0.21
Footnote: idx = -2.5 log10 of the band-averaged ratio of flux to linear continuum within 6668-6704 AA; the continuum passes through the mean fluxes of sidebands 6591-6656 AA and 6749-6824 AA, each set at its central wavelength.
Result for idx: 0.40 mag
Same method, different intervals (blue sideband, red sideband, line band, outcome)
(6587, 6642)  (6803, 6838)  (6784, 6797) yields 0.210 mag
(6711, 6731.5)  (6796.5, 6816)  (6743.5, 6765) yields 0.133 mag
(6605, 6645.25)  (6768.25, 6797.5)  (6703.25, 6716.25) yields 0.139 mag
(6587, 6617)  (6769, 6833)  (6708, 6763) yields 0.414 mag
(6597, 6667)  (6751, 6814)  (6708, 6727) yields 0.092 mag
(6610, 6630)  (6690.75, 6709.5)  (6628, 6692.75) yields 0.162 mag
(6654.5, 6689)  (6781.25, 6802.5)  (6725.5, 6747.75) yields -0.076 mag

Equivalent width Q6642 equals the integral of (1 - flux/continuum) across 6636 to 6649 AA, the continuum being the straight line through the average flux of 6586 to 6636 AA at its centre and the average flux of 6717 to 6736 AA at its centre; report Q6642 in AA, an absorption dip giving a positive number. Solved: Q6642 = 4.8 AA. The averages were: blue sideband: 49.5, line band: 26.8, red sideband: 24.1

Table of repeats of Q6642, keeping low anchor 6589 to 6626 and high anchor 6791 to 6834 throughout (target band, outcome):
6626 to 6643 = 6.6 AA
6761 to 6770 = 2.5 AA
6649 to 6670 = 9.2 AA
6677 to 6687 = 4.6 AA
